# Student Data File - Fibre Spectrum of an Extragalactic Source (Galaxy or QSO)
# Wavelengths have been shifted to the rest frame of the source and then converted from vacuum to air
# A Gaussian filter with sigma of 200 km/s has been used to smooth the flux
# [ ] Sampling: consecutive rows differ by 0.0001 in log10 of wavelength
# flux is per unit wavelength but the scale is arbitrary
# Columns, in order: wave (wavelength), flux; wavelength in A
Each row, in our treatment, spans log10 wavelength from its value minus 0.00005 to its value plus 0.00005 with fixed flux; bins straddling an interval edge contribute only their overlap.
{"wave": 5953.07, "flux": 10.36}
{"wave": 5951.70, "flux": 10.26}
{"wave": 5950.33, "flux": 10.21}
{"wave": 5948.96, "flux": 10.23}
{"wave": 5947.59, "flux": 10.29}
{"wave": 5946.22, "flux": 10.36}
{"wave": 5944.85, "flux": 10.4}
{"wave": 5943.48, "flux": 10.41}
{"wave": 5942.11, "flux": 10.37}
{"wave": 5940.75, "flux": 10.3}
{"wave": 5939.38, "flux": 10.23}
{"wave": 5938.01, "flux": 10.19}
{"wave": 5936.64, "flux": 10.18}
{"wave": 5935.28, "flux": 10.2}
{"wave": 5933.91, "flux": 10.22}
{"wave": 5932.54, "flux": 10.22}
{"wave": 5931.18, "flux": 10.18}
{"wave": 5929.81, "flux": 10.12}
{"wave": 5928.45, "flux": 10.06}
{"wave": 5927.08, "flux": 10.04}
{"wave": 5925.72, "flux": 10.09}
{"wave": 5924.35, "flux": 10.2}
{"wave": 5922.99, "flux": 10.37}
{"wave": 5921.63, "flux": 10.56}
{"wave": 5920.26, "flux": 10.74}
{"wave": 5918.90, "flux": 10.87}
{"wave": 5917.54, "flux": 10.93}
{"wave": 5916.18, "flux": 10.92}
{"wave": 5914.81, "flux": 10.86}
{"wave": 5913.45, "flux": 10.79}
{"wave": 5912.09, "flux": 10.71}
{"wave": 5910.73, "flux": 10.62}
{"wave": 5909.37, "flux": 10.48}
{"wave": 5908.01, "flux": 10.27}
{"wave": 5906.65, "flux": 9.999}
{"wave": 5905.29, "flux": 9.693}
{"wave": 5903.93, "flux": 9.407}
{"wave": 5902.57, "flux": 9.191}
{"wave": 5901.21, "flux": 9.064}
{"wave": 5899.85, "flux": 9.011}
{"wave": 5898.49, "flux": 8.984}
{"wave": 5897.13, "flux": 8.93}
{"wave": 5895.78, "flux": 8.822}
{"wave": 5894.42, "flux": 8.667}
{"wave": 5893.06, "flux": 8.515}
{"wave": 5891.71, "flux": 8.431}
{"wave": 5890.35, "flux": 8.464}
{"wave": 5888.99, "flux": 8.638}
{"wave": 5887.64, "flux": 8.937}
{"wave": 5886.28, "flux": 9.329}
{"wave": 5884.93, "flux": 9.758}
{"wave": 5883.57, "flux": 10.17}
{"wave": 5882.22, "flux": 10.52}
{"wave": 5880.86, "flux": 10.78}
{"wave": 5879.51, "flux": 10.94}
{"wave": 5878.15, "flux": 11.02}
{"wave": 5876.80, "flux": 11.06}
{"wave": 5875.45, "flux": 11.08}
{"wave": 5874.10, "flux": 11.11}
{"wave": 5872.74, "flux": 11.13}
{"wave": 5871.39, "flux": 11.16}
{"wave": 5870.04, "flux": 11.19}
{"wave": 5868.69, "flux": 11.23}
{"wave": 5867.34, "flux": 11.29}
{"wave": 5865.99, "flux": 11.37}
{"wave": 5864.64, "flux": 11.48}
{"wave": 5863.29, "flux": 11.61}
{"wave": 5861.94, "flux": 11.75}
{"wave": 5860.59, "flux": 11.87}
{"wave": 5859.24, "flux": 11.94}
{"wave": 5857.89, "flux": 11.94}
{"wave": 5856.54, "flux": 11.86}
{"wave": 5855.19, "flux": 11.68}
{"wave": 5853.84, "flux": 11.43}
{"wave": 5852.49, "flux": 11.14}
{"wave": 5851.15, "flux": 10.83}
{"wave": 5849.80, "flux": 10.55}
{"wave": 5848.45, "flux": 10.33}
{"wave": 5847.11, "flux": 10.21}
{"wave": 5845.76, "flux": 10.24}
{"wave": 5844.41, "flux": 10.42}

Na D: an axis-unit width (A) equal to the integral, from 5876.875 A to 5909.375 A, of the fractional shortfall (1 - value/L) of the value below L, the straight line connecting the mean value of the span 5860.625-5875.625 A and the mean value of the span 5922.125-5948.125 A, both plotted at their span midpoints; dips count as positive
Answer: 4.2 A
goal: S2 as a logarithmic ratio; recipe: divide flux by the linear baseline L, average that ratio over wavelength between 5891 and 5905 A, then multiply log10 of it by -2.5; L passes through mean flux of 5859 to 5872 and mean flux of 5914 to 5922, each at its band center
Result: 0.234 mag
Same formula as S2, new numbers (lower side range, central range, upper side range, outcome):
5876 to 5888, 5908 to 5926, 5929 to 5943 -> -0.04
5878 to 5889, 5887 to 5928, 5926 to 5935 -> 0.03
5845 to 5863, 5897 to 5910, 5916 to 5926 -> 0.13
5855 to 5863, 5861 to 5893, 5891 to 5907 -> 0.01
